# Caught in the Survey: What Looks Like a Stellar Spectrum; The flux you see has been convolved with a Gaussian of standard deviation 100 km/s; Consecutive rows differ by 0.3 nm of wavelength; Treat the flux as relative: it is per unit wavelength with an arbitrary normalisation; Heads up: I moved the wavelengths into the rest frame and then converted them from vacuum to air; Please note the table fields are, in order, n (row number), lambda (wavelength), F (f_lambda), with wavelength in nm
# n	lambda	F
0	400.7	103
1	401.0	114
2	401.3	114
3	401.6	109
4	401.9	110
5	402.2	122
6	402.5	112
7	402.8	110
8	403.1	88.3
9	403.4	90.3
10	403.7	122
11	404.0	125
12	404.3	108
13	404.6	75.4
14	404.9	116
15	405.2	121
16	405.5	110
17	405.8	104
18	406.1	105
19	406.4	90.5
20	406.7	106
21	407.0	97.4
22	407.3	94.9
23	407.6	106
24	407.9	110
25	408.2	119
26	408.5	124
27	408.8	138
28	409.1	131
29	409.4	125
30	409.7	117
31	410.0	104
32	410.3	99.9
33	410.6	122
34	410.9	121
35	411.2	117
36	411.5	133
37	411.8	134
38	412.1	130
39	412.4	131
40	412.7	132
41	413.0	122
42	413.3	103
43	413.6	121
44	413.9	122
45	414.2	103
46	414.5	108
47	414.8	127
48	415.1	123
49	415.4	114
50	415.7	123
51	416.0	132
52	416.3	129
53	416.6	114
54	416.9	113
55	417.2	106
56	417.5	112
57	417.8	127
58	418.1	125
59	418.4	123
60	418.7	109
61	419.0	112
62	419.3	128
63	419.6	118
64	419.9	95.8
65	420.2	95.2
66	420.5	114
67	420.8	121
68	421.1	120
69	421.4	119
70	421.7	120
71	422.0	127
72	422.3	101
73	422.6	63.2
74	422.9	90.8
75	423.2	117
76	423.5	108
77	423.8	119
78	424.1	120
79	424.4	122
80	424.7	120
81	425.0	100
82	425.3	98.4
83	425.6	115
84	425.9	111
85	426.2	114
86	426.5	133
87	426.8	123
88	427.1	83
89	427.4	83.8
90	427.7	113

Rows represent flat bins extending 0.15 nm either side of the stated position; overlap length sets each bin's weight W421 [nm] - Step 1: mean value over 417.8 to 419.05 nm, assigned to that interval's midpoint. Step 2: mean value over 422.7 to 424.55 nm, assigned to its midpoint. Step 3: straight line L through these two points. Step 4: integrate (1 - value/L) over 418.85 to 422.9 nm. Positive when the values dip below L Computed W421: 0.20 nm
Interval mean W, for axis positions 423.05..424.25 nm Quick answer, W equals 116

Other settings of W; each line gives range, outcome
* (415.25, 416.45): 124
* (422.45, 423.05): 77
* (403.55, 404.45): 118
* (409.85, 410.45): 102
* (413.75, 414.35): 112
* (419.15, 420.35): 109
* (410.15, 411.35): 115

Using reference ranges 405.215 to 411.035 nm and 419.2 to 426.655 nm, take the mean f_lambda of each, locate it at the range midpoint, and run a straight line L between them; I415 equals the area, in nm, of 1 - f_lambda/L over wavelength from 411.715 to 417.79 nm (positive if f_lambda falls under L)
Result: -0.44 nm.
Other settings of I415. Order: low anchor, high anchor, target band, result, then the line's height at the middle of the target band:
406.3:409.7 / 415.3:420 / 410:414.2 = -0.20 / 115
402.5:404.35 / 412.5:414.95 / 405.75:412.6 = -0.16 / 113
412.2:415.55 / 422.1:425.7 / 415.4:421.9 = -0.23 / 113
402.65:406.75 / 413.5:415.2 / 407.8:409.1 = -0.17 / 110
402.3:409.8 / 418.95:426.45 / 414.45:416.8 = -0.24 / 111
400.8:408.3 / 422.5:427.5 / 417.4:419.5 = -0.23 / 108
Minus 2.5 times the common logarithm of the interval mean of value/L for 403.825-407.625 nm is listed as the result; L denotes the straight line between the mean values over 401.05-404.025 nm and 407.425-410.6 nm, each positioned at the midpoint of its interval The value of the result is 0.088 mag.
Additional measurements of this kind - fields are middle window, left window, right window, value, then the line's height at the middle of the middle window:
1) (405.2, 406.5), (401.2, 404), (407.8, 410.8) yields 0.09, 114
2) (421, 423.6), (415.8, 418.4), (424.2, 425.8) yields 0.07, 114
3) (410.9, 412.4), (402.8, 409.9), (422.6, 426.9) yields -0.16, 110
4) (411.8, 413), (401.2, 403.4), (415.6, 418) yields -0.13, 116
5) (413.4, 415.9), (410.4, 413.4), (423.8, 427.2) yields 0.04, 122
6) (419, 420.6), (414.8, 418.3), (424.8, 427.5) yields 0.05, 116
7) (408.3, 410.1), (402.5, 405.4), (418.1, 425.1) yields -0.15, 108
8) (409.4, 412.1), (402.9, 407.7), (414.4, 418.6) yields -0.07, 112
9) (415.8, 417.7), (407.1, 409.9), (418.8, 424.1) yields -0.05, 113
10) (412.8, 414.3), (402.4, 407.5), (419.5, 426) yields -0.08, 107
